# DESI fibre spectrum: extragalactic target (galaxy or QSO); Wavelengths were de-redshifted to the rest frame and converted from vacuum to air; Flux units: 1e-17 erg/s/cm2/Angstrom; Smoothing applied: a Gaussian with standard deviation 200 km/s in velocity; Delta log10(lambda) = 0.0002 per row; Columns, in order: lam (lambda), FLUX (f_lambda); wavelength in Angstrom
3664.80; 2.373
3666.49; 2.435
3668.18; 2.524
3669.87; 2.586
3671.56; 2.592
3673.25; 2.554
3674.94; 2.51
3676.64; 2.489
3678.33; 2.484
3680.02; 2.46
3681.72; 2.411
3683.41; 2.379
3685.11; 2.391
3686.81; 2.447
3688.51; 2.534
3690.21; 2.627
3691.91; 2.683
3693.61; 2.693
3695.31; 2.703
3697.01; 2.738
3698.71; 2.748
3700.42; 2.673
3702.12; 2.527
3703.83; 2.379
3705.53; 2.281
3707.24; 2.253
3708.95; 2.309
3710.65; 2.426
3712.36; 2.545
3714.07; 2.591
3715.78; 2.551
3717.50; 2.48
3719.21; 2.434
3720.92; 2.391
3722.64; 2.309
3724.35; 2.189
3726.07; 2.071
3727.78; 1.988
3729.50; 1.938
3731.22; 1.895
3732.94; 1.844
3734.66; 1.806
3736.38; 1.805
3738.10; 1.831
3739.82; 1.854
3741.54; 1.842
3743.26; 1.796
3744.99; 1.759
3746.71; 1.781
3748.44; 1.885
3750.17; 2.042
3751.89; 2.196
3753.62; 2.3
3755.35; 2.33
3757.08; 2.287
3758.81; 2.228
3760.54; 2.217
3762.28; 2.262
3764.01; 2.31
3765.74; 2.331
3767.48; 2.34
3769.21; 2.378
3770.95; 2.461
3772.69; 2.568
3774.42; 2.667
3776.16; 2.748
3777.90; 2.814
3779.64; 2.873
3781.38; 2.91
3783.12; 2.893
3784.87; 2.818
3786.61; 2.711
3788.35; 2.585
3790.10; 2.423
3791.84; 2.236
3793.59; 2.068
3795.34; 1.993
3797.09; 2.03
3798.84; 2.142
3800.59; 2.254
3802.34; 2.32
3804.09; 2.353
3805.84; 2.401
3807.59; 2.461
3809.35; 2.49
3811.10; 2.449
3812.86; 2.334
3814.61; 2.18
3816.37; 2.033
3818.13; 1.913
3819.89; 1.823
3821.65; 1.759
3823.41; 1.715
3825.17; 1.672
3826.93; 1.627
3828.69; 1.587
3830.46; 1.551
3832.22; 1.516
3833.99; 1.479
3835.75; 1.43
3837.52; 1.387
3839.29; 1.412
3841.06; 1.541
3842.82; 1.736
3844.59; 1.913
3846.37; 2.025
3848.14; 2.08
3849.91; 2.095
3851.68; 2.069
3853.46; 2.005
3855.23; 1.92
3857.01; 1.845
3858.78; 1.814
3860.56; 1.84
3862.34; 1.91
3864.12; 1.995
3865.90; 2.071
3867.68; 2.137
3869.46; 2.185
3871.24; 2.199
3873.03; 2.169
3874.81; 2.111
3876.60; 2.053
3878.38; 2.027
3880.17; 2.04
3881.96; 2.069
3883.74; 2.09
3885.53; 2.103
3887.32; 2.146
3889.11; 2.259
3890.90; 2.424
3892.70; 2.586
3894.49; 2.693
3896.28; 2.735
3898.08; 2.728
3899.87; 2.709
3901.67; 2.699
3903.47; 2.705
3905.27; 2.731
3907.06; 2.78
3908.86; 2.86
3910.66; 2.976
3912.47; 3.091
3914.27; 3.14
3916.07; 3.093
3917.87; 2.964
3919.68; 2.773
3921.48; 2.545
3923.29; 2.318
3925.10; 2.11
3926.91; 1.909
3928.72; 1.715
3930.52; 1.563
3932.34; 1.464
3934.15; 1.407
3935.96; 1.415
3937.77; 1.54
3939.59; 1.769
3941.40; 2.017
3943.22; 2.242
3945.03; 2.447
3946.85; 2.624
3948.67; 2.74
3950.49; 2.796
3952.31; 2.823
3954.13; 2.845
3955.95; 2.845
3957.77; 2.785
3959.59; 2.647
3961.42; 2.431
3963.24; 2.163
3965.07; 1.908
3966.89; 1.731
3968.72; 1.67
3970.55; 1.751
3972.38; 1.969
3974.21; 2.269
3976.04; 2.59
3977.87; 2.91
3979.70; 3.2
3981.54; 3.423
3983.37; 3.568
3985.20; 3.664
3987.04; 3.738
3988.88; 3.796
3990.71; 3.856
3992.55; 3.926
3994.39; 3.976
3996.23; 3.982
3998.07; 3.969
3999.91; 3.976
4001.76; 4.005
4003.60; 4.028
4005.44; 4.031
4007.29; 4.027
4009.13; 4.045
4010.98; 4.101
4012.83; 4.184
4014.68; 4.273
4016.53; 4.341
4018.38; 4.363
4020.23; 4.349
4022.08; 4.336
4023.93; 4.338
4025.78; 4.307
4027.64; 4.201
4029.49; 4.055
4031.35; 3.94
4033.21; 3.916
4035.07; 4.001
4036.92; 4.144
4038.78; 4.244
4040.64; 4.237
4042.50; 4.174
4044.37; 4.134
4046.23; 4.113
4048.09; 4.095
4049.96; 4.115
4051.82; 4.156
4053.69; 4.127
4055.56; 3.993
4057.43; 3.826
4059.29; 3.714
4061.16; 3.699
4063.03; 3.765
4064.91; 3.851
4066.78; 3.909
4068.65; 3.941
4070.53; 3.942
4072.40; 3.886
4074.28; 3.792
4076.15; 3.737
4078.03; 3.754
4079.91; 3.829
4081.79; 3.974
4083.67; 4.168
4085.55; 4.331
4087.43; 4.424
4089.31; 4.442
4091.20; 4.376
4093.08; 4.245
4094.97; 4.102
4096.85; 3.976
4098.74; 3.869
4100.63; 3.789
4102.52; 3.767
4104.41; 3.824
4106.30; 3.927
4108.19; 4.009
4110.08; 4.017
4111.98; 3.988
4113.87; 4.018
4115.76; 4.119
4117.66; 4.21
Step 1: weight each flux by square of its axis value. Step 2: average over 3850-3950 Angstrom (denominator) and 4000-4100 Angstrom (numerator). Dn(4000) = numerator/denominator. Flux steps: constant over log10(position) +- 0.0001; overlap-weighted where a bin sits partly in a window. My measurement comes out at 1.94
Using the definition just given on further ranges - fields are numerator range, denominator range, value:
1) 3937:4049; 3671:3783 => 1.67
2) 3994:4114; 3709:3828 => 2.10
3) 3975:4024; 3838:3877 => 2.13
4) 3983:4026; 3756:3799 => 1.85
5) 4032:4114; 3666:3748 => 2.09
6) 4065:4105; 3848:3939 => 1.95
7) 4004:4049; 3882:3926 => 1.69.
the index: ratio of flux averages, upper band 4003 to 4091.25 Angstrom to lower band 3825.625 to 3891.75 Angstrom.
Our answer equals 2.13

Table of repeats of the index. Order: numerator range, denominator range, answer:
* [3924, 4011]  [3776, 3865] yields 1.35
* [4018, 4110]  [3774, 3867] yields 1.94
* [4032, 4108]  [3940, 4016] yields 1.28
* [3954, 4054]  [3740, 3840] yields 1.67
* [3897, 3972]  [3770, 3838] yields 1.08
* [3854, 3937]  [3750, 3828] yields 0.99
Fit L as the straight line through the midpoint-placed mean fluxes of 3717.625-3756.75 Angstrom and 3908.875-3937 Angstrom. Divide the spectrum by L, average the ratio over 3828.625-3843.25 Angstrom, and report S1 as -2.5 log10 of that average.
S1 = 0.40 mag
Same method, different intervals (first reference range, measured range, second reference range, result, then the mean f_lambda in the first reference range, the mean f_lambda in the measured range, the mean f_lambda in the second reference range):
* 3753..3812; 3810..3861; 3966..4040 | 0.44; 2.43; 1.82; 3.69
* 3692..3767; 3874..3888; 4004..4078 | 0.44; 2.23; 2.08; 4.06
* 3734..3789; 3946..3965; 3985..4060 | 0.34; 2.3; 2.64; 4.07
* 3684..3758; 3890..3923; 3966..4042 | 0.15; 2.26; 2.78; 3.7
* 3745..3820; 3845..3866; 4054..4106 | 0.36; 2.34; 1.97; 3.96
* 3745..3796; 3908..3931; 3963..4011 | 0.17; 2.39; 2.56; 3.27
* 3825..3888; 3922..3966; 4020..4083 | 0.29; 1.89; 2.19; 4.01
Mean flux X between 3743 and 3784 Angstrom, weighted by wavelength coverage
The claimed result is 2.36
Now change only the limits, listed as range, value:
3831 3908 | 2.1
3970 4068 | 3.85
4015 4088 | 4.06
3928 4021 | 2.98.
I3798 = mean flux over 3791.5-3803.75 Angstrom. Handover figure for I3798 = 2.15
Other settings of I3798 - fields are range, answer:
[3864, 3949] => 2.32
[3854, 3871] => 1.98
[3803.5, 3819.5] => 2.27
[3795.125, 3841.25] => 1.92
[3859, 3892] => 2.1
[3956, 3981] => 2.34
